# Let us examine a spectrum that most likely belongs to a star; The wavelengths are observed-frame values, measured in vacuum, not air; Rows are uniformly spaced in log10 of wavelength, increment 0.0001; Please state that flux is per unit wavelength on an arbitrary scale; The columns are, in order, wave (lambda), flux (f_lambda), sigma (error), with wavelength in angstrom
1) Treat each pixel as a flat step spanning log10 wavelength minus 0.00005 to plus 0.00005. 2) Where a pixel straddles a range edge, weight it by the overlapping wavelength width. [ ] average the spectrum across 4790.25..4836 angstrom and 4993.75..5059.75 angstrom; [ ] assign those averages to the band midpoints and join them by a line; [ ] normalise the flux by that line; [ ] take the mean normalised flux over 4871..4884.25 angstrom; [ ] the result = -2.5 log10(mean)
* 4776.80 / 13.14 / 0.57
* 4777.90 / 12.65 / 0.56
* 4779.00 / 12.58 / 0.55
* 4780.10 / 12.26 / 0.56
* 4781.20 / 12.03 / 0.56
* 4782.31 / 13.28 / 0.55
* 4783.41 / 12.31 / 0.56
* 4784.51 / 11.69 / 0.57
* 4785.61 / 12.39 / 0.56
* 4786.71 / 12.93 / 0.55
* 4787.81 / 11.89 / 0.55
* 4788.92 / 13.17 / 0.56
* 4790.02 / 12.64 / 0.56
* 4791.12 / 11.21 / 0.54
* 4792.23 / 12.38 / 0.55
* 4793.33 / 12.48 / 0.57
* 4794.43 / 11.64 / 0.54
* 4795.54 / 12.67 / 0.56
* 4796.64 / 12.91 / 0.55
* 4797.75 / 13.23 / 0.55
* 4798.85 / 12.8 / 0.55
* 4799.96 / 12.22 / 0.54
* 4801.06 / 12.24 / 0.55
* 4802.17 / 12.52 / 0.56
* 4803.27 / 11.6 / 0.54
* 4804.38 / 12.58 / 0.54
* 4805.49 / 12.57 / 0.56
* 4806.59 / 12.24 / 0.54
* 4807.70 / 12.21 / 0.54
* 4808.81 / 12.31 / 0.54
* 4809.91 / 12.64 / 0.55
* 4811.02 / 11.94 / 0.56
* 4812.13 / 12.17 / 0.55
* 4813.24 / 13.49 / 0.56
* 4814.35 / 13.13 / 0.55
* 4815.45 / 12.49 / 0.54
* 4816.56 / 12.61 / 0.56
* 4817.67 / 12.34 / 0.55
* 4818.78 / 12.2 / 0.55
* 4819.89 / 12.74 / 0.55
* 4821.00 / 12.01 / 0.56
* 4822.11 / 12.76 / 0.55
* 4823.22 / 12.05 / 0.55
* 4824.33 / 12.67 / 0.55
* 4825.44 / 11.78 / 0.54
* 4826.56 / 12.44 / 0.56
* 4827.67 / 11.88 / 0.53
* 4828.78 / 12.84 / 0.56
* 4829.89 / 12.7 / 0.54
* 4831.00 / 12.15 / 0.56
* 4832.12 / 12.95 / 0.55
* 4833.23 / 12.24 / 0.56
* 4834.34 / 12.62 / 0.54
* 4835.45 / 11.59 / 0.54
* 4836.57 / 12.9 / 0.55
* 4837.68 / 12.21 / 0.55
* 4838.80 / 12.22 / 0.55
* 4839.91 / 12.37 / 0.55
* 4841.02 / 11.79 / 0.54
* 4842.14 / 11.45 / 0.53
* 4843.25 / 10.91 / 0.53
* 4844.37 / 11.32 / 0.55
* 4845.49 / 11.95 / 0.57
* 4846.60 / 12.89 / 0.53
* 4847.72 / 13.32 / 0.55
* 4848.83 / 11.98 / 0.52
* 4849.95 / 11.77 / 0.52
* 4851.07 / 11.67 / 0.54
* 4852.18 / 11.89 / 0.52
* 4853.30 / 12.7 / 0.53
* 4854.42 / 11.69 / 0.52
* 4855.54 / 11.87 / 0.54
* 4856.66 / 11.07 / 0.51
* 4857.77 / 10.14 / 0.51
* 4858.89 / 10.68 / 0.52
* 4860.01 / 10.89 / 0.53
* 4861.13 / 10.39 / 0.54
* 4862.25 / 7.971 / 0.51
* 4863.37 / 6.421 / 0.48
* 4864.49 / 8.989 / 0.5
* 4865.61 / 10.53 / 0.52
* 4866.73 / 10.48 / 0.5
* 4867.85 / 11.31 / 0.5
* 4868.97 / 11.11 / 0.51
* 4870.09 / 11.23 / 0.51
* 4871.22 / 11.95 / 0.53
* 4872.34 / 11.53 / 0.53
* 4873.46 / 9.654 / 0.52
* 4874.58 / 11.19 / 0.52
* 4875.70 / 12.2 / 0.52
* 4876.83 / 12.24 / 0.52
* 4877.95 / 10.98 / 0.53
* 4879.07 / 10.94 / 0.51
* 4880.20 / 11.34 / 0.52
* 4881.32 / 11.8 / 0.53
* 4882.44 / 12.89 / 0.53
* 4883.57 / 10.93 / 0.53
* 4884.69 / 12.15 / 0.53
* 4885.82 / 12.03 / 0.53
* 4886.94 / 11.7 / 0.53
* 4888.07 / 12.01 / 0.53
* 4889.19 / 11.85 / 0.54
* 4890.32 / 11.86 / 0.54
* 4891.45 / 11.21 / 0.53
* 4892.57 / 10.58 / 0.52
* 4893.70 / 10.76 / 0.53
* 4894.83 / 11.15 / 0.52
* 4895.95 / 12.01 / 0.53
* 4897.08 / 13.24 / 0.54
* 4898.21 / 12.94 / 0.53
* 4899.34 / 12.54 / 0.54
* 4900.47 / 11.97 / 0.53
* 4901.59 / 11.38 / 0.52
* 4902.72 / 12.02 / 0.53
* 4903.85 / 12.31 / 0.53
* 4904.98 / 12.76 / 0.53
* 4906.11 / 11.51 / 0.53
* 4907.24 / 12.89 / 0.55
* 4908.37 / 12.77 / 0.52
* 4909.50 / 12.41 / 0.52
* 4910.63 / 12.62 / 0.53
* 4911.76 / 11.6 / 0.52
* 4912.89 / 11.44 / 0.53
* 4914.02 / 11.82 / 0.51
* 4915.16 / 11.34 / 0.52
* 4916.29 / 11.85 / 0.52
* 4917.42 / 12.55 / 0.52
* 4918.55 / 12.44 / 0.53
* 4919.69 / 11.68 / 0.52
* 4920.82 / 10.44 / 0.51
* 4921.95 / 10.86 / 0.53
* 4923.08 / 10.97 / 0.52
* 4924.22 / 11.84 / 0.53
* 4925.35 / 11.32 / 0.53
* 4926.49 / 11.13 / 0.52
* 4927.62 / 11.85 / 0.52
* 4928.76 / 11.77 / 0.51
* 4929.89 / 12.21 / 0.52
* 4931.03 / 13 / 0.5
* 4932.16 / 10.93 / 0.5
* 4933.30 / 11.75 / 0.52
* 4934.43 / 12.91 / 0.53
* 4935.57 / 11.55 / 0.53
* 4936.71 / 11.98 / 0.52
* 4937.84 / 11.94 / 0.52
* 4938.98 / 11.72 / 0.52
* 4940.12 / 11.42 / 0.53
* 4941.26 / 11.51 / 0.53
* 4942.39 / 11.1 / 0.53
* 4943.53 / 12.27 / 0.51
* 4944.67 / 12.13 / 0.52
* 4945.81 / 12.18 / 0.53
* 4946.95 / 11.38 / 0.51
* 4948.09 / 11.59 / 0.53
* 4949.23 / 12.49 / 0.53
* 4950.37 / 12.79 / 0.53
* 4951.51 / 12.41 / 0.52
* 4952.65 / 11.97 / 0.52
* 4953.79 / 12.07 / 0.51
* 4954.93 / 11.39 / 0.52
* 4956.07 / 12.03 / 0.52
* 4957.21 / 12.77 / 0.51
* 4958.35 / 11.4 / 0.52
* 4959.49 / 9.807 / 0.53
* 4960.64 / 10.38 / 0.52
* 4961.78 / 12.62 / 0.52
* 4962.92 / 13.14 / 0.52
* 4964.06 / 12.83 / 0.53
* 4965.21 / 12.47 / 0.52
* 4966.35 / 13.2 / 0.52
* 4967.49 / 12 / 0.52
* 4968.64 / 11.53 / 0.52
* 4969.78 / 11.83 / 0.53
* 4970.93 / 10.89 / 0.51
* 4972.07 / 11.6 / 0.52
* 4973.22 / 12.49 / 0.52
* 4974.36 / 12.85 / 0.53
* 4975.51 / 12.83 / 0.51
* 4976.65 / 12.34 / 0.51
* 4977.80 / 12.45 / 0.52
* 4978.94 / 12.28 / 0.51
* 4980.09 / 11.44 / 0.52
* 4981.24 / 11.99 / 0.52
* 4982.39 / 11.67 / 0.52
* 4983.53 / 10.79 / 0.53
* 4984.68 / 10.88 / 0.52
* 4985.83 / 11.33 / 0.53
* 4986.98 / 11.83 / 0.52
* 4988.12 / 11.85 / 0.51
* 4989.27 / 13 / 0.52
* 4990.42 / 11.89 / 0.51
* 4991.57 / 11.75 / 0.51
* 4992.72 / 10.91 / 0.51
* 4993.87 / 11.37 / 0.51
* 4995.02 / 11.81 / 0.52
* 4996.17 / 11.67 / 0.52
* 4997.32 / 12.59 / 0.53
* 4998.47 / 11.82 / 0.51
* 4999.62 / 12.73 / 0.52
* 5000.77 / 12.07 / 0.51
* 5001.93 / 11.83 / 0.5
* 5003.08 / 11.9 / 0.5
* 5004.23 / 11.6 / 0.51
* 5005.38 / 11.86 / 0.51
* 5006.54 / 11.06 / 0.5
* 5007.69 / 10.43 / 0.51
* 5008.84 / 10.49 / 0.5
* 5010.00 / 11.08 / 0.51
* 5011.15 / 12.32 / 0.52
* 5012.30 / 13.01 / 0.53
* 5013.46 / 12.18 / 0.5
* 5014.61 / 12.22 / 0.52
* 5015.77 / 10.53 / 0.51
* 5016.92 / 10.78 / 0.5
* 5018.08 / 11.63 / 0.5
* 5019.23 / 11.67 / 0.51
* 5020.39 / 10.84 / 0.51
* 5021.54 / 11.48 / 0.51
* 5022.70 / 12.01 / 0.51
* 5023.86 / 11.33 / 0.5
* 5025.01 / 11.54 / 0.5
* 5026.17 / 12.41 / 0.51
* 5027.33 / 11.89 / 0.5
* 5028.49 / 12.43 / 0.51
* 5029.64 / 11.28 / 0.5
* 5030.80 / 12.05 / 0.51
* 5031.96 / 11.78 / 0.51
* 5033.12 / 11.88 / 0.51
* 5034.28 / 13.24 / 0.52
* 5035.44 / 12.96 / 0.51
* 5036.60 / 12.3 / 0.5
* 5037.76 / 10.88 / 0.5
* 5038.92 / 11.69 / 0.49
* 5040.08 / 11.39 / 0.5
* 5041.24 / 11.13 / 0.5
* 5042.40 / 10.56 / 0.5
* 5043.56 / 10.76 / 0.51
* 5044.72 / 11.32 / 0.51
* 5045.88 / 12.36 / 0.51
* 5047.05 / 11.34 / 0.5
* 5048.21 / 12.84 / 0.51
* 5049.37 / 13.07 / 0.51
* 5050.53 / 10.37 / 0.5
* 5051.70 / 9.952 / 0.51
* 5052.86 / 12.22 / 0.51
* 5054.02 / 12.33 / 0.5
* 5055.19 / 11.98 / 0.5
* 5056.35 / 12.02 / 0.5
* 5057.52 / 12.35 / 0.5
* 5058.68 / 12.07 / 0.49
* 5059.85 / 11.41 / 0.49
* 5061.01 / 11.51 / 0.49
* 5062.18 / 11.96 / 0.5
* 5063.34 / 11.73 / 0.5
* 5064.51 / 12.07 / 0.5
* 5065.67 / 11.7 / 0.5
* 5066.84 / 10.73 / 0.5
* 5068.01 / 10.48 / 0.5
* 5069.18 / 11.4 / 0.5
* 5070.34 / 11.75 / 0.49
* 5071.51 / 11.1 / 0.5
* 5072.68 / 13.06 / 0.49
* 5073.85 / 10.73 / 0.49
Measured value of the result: 0.07 mag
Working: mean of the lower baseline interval 12.4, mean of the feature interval 11.5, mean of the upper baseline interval 11.7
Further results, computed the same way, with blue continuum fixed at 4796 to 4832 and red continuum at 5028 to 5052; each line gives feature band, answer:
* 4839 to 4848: 0.03 mag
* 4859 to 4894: 0.12 mag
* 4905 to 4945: 0.02 mag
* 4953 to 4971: 0.00 mag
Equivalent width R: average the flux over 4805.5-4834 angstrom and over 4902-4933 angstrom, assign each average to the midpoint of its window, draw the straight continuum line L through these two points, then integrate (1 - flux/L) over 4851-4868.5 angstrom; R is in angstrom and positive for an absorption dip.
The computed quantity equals 2.4 angstrom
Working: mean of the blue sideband 12.4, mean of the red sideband 11.9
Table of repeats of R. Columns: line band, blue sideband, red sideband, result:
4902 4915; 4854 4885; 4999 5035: -1.2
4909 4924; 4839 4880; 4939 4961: -0.2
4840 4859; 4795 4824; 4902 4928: 0.8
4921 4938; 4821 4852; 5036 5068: 0.3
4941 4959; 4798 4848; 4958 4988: 0.0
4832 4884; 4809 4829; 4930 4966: 3.9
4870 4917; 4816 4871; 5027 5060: -0.5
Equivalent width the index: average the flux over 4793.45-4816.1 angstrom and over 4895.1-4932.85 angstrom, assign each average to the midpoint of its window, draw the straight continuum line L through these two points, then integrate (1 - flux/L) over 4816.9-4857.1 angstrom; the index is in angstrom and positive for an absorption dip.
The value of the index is 0.5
